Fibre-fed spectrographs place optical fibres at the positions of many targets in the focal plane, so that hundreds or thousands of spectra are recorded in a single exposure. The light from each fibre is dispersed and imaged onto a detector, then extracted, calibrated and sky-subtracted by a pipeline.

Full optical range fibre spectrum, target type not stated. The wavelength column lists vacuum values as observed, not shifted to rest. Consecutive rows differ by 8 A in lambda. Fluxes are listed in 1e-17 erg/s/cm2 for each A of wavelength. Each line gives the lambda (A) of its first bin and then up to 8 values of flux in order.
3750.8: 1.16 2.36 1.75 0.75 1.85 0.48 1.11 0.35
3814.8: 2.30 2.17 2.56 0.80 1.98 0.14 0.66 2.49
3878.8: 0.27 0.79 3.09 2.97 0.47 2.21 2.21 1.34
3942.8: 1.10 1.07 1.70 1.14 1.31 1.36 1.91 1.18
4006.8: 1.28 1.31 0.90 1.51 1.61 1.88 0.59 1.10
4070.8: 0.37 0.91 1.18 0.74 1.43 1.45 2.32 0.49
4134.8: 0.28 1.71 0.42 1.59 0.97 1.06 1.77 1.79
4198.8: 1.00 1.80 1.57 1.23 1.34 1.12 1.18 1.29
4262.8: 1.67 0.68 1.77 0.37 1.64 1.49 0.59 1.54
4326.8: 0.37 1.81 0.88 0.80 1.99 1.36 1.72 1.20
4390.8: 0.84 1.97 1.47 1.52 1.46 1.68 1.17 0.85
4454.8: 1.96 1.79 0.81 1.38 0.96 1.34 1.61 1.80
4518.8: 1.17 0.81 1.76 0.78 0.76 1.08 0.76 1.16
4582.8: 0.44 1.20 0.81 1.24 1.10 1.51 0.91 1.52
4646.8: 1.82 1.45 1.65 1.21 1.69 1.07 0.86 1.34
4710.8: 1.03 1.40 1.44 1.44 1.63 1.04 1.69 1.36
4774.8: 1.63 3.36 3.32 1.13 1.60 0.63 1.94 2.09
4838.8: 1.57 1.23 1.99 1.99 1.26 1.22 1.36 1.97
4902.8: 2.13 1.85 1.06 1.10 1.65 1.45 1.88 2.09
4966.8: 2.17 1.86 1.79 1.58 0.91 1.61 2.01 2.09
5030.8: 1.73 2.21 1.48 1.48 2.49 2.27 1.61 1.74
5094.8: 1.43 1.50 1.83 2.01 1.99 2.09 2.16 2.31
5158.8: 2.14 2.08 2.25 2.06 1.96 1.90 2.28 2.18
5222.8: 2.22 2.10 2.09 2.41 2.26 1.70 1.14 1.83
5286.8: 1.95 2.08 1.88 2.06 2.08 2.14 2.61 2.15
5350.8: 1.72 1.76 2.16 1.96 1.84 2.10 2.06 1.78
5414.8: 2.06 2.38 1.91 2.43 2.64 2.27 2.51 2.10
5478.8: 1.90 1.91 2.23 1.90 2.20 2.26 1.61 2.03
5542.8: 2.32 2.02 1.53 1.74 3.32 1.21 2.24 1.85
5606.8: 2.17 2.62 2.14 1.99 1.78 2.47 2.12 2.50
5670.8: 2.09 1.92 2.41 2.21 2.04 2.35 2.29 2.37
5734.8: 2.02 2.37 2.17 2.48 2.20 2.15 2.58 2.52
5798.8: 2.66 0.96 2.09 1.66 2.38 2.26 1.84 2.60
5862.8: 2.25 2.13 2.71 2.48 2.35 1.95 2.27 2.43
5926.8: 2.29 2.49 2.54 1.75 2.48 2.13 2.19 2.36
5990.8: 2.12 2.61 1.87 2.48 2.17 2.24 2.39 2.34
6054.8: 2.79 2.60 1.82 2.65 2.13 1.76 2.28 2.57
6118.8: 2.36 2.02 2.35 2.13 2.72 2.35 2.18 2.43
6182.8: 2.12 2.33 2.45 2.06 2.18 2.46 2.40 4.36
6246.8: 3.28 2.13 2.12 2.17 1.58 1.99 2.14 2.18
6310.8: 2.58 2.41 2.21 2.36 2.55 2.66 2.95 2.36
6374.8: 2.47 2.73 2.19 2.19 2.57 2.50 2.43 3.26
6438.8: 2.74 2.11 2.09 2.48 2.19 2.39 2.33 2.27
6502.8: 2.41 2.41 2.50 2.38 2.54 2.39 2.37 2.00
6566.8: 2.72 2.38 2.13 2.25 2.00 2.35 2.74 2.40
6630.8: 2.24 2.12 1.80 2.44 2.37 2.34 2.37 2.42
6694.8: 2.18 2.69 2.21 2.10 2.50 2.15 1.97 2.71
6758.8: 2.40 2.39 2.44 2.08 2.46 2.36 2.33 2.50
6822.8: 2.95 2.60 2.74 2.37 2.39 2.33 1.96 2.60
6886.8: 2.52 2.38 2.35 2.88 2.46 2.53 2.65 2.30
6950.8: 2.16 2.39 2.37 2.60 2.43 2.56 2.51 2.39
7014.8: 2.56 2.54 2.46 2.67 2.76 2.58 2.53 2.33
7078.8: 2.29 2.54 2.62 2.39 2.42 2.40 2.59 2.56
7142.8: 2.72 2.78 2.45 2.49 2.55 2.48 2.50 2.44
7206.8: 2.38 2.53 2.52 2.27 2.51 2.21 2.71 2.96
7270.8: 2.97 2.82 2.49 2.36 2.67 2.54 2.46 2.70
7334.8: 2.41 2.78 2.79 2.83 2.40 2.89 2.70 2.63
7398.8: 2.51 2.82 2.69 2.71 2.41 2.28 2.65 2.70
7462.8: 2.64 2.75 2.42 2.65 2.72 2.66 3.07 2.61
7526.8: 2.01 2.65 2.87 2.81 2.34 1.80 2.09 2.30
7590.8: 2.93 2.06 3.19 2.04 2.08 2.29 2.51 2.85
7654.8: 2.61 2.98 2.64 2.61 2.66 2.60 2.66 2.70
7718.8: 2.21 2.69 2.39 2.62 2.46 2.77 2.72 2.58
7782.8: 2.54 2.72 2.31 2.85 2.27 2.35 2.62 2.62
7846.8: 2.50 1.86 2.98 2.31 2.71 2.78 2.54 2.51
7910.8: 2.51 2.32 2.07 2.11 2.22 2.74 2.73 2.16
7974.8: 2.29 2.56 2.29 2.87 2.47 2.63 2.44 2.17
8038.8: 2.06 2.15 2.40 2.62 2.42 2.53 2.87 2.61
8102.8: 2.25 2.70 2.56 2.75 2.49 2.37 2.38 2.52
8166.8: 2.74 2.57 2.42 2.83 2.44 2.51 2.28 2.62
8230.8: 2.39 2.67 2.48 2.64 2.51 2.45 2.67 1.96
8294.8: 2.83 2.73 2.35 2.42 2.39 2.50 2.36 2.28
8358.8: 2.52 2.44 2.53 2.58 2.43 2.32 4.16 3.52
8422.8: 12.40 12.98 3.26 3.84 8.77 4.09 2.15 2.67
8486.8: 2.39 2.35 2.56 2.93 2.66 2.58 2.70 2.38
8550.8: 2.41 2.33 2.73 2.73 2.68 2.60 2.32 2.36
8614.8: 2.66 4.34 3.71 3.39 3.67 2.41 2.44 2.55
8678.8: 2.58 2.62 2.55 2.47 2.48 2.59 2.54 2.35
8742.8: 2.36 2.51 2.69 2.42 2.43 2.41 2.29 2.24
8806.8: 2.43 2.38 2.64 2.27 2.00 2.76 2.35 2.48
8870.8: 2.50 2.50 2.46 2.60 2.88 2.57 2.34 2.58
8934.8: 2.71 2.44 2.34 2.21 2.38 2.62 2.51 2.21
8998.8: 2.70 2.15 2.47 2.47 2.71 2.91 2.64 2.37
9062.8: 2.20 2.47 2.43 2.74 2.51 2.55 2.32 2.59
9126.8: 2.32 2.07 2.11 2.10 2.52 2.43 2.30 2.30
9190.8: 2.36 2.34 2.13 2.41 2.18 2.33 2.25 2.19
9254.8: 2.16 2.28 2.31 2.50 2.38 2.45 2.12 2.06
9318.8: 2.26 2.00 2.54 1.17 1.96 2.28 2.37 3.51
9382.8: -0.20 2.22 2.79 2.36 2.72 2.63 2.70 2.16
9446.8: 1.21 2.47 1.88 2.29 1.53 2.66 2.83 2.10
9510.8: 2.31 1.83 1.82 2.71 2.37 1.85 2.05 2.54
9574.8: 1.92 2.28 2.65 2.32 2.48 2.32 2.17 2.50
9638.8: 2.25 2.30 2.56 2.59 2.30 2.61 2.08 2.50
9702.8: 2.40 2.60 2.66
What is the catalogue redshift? 0.284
